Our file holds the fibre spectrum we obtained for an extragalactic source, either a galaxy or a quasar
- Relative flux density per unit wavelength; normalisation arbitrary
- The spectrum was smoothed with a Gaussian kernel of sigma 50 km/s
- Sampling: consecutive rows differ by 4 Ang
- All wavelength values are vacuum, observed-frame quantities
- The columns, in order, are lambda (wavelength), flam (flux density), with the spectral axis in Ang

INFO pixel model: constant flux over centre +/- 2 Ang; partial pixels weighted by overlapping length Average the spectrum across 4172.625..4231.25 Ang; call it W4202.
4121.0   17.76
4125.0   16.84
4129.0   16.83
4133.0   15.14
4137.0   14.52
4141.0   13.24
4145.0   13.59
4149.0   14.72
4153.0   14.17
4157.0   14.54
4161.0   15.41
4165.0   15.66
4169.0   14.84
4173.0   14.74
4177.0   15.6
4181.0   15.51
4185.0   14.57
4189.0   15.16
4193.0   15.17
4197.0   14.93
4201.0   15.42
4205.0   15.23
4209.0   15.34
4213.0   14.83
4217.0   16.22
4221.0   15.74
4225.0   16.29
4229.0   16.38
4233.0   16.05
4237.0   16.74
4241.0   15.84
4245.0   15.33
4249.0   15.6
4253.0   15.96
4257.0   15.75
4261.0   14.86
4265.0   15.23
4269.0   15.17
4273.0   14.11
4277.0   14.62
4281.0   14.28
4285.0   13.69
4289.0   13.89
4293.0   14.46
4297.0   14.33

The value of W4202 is 15.4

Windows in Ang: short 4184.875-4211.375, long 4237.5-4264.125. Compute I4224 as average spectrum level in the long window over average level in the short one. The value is 1.03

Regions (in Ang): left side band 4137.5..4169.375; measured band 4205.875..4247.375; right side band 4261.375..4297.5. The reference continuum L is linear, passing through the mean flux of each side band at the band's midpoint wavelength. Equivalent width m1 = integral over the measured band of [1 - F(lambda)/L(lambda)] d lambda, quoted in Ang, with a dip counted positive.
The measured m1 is -3.98 Ang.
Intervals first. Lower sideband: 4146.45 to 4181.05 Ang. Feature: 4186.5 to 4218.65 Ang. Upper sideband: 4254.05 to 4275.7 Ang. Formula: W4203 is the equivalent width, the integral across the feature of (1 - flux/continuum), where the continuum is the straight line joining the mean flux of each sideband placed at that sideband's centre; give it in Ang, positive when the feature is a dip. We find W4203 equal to -0.6 Ang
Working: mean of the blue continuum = 15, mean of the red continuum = 15.1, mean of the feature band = 15.3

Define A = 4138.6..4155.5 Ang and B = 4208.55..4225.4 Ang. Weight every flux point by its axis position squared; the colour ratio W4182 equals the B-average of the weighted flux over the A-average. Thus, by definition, 1.2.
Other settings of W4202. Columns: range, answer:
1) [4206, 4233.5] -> 15.8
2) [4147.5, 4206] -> 15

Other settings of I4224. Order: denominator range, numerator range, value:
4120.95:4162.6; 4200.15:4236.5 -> 1.05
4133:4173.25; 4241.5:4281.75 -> 1.04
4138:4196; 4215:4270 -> 1.07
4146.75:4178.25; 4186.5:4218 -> 1.02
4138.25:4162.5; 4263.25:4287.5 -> 1.02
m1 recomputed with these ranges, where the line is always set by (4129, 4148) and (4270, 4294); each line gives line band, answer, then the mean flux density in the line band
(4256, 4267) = -0.8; 15.2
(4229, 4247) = -2.2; 16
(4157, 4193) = -1.9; 15.1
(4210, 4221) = -0.9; 15.5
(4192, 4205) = -0.8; 15.2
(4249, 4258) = -1.0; 15.8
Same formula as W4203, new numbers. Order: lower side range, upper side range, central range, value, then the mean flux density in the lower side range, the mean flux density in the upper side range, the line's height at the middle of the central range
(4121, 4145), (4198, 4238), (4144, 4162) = 1.15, 15.4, 15.8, 15.5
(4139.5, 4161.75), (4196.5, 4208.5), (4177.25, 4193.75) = -0.26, 14.2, 15.2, 14.9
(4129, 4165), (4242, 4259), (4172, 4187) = -0.18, 14.6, 15.7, 14.9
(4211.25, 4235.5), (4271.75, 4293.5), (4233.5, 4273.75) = -1.30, 15.9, 14.2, 15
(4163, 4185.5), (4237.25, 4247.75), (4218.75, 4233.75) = -0.46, 15.2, 15.8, 15.6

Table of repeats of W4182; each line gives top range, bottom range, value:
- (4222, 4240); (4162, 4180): 1.10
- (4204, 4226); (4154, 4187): 1.06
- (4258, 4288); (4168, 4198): 1.01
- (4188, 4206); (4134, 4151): 1.11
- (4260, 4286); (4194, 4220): 0.98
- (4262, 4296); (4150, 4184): 1.01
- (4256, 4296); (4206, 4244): 0.94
